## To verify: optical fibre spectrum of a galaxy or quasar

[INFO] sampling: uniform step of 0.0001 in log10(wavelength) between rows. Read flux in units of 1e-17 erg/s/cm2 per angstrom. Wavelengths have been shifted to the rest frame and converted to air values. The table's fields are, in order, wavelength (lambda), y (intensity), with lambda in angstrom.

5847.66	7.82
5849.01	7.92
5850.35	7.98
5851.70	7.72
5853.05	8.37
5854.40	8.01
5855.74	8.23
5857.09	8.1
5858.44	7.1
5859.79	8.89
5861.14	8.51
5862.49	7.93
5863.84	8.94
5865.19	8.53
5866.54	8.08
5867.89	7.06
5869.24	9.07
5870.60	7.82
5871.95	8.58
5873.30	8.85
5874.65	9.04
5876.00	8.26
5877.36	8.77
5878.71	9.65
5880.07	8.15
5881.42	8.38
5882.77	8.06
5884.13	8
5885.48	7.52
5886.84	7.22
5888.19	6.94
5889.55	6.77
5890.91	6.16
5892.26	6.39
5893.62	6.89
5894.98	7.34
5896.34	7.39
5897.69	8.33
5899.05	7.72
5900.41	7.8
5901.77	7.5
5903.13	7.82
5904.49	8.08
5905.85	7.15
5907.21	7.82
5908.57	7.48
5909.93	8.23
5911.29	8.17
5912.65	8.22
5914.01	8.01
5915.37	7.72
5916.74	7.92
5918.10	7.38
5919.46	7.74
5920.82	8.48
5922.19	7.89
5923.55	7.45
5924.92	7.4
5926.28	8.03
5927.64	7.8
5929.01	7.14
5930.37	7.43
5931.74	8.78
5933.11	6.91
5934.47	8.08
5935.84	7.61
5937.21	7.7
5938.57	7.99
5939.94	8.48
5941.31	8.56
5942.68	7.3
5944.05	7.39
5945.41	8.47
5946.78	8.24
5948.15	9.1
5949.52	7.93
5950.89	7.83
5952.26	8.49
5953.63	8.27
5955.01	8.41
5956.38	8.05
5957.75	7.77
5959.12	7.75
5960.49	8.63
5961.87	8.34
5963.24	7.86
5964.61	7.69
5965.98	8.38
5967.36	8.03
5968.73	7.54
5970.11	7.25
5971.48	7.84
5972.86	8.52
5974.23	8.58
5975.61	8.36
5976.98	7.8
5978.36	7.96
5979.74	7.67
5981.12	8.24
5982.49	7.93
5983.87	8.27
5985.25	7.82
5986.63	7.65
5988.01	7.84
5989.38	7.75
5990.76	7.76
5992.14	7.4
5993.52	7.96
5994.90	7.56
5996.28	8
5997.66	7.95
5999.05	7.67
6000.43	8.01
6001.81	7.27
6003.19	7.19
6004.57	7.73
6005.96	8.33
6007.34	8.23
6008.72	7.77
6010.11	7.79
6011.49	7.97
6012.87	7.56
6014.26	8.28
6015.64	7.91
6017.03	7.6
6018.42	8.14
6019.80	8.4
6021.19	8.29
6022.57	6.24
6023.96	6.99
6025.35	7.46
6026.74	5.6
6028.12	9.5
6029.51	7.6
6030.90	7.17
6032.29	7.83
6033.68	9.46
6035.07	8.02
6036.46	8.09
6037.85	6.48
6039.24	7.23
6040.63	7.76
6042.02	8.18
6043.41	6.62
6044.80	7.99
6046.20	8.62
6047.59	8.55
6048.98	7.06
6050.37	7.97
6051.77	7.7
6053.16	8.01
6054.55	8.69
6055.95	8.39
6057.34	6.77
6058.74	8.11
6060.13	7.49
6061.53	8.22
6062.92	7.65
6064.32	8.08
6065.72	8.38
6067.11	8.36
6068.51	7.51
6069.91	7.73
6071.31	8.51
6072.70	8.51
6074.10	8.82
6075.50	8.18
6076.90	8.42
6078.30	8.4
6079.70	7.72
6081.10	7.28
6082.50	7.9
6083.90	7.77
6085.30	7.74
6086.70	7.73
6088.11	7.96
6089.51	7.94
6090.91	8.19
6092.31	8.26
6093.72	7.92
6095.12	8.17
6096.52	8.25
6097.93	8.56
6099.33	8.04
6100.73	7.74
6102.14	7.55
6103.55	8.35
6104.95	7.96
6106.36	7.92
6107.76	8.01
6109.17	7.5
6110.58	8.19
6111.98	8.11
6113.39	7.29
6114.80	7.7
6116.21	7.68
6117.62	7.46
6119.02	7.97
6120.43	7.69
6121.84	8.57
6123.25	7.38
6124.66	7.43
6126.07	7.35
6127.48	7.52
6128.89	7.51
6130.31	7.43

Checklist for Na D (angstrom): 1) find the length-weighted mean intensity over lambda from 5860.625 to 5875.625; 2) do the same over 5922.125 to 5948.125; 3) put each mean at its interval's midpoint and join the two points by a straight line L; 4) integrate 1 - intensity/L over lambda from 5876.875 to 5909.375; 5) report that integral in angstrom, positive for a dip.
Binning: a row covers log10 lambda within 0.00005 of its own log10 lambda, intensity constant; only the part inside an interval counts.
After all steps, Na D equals 2.2 angstrom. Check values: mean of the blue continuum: 8.4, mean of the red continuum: 7.86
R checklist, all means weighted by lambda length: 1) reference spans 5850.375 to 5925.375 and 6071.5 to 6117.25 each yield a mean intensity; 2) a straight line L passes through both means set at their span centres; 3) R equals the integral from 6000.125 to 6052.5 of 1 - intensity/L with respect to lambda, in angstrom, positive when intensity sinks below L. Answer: 1.4 angstrom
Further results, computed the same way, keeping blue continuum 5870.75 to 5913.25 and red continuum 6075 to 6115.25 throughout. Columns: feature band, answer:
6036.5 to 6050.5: 0.5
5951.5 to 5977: -0.7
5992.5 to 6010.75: 0.2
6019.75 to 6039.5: 0.8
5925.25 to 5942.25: 0.0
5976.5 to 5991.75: 0.0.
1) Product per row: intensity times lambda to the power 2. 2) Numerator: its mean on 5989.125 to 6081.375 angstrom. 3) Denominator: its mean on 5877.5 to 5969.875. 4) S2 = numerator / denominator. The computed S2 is 1.0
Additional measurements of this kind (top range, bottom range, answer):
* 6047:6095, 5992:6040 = 1.05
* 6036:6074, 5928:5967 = 1.02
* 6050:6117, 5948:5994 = 1.04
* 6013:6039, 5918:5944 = 1.02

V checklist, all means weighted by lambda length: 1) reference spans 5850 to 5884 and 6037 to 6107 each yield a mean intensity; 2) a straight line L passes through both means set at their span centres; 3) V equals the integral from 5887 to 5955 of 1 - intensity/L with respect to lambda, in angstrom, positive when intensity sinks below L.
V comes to 3.9 angstrom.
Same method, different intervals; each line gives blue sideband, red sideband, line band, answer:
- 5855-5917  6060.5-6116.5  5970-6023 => 0.6 angstrom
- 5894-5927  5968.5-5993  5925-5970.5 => -0.7 angstrom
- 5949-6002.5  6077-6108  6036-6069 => 0.6 angstrom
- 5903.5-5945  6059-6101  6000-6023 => 0.4 angstrom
